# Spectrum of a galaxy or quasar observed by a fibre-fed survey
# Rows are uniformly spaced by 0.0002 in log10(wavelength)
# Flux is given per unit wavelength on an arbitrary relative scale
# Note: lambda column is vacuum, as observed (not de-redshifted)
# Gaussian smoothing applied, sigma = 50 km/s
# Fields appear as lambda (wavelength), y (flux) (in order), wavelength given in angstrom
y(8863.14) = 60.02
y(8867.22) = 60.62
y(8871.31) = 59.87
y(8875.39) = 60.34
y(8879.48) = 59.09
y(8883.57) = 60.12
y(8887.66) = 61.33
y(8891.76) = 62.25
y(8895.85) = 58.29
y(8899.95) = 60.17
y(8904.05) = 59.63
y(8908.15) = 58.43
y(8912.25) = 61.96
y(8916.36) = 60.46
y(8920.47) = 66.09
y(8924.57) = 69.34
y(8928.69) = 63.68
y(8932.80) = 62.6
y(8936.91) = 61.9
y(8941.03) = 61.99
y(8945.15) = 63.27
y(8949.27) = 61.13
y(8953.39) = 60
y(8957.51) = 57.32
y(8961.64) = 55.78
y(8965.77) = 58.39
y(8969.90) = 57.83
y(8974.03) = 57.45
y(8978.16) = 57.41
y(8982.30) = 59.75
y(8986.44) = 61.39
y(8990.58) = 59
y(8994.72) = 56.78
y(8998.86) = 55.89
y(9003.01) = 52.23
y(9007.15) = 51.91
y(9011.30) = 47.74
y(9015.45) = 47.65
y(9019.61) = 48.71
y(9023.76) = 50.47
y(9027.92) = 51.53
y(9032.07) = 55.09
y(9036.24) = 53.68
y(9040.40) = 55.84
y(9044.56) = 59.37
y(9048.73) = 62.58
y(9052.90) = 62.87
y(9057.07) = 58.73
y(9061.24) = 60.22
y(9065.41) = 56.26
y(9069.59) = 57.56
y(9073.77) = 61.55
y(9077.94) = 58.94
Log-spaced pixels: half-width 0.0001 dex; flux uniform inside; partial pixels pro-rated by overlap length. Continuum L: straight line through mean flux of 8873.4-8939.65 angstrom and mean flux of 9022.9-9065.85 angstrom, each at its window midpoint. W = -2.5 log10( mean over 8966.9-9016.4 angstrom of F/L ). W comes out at 0.062 mag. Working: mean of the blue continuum 61.6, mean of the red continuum 57.2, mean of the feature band 55.7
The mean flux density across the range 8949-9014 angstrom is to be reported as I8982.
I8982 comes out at 56.7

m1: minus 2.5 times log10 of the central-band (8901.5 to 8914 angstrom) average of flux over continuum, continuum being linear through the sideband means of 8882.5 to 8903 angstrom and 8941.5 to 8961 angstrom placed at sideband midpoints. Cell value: 0.01 mag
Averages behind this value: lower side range 60.4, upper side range 60.2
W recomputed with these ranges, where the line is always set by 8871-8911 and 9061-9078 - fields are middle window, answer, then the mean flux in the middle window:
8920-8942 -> -0.08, 64.3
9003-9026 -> 0.19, 49.6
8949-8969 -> 0.02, 58.2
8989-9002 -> 0.05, 56.7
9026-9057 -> 0.03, 57.4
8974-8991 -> 0.00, 59.2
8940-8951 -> -0.05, 62.2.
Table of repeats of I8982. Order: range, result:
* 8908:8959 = 62.4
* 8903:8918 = 60.1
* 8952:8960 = 58.4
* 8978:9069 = 55.7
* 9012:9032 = 50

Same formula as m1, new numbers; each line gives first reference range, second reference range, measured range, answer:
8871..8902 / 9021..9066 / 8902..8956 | -0.05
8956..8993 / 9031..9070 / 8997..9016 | 0.14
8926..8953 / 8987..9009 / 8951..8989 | 0.01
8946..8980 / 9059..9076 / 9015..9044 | 0.12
